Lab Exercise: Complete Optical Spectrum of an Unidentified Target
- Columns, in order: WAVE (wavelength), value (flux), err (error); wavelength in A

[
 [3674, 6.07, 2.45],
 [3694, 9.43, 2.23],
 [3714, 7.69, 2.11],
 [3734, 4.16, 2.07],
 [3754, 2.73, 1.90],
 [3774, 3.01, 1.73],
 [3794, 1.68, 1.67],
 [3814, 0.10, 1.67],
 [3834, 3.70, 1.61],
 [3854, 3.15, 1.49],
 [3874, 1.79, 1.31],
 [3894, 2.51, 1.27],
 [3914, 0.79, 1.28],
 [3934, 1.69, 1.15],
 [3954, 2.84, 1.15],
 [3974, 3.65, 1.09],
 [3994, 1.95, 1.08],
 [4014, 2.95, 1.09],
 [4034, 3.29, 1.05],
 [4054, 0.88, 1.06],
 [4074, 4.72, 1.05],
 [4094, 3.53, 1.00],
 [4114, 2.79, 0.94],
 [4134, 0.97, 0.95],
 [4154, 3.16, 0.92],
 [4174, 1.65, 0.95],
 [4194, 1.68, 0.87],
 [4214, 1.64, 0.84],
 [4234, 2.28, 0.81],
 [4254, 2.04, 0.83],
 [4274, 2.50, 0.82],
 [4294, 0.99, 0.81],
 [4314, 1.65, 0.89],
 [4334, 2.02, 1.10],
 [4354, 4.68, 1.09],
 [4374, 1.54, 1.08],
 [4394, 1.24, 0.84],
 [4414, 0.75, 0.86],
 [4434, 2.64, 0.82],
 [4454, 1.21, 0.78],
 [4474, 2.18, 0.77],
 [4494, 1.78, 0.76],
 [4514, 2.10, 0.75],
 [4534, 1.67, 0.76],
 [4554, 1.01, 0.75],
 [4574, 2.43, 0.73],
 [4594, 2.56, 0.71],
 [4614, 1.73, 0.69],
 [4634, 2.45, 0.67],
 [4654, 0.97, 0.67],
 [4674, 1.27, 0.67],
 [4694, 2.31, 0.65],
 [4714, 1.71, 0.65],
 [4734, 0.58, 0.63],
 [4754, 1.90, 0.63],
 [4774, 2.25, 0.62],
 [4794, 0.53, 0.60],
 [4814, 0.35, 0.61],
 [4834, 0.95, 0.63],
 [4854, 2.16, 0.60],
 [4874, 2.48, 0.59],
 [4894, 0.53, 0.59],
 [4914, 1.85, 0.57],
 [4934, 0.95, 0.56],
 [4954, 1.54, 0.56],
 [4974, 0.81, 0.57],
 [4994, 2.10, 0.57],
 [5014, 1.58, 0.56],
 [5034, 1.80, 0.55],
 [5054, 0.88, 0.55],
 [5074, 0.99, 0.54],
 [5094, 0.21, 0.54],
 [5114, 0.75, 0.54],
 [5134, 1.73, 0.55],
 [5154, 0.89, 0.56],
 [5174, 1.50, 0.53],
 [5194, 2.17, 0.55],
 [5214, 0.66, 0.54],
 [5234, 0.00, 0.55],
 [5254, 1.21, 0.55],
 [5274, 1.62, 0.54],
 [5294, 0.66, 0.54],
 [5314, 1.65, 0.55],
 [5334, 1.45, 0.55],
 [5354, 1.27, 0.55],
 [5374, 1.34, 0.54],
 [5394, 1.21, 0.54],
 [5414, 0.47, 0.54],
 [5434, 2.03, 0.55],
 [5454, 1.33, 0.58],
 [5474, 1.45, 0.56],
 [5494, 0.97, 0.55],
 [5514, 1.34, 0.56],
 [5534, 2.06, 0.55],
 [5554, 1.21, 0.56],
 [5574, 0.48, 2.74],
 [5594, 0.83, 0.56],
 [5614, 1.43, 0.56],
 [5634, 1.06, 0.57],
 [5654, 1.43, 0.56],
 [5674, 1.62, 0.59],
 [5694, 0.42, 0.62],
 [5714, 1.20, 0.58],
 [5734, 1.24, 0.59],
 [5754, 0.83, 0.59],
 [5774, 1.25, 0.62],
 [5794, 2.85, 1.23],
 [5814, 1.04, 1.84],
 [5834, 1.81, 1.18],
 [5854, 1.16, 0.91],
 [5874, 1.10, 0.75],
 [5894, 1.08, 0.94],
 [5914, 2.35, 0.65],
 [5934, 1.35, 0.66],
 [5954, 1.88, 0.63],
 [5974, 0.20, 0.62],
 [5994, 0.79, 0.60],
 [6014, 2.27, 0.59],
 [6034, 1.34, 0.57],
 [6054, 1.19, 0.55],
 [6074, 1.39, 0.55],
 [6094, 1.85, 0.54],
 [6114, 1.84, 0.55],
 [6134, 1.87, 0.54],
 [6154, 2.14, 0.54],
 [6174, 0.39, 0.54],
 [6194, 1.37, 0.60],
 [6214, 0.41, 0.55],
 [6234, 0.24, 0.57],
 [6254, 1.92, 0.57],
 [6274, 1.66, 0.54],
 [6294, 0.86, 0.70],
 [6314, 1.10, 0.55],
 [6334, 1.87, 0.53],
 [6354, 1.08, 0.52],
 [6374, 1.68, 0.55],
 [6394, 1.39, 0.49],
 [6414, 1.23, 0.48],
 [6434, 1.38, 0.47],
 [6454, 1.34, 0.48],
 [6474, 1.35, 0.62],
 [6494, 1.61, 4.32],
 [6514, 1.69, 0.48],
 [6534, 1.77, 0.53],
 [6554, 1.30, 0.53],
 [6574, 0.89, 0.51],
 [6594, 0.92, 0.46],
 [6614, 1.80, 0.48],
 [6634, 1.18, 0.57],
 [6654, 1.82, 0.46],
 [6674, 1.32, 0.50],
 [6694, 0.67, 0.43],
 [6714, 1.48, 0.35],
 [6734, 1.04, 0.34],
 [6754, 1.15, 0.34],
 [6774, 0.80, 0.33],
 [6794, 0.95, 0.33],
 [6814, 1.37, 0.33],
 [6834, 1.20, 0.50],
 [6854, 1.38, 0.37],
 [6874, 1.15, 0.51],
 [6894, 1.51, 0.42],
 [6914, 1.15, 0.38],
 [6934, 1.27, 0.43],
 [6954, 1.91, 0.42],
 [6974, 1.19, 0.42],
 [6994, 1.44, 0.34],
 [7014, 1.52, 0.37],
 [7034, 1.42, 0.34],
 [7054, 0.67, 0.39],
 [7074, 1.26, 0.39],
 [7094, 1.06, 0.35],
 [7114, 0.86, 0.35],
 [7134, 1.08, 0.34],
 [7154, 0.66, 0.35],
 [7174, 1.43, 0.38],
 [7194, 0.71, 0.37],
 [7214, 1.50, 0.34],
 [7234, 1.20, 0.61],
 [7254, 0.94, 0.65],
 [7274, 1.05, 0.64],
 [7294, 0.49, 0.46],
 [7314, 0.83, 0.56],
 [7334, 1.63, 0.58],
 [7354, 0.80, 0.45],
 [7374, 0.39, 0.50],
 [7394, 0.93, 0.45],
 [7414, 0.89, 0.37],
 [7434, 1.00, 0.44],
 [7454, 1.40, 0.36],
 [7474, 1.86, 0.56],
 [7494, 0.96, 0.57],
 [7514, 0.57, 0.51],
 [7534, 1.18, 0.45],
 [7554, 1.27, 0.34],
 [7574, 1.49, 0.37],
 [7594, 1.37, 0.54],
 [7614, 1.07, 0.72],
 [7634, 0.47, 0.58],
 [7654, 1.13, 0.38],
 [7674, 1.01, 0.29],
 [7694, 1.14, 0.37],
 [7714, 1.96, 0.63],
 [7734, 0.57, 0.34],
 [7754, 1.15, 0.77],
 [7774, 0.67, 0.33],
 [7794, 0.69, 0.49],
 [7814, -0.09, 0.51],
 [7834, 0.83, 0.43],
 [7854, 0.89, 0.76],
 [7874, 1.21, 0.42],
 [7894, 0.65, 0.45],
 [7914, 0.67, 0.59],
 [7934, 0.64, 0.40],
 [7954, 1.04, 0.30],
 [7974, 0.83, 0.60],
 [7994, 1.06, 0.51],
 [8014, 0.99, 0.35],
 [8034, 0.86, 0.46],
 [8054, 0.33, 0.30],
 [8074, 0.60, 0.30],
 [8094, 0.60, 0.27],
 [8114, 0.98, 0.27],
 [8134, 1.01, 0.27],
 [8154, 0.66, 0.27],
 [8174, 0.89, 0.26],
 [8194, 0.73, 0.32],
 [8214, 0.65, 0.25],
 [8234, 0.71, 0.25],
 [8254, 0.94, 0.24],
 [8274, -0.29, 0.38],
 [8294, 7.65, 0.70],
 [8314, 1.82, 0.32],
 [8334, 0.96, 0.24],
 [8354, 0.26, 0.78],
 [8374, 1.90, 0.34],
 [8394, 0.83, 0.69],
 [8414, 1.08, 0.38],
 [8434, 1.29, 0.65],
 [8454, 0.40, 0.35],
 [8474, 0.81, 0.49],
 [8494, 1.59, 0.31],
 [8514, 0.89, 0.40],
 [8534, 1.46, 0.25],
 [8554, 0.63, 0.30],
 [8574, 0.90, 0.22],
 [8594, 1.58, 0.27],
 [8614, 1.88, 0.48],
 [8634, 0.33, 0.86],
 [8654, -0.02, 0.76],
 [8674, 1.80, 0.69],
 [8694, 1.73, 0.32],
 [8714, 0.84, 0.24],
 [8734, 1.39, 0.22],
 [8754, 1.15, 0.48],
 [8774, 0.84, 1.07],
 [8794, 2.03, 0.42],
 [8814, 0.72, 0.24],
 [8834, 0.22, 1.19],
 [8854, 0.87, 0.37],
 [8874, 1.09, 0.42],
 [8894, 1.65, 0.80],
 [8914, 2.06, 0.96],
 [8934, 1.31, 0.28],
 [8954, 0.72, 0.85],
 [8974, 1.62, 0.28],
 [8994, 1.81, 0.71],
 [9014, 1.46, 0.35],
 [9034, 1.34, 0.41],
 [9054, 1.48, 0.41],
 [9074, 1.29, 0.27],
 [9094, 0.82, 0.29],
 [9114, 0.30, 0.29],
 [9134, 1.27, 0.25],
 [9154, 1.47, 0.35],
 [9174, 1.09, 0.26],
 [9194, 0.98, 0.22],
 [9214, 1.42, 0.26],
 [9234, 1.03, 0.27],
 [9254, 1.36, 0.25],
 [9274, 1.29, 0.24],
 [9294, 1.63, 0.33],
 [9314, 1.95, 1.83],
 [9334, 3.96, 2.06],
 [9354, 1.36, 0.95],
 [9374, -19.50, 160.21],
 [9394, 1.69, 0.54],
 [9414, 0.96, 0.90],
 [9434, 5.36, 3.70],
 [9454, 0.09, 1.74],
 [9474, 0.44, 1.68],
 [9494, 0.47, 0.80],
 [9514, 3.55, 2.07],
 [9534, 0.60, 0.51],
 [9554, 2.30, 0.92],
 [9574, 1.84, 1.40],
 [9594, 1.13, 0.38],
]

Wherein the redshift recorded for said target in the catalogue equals 1.23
